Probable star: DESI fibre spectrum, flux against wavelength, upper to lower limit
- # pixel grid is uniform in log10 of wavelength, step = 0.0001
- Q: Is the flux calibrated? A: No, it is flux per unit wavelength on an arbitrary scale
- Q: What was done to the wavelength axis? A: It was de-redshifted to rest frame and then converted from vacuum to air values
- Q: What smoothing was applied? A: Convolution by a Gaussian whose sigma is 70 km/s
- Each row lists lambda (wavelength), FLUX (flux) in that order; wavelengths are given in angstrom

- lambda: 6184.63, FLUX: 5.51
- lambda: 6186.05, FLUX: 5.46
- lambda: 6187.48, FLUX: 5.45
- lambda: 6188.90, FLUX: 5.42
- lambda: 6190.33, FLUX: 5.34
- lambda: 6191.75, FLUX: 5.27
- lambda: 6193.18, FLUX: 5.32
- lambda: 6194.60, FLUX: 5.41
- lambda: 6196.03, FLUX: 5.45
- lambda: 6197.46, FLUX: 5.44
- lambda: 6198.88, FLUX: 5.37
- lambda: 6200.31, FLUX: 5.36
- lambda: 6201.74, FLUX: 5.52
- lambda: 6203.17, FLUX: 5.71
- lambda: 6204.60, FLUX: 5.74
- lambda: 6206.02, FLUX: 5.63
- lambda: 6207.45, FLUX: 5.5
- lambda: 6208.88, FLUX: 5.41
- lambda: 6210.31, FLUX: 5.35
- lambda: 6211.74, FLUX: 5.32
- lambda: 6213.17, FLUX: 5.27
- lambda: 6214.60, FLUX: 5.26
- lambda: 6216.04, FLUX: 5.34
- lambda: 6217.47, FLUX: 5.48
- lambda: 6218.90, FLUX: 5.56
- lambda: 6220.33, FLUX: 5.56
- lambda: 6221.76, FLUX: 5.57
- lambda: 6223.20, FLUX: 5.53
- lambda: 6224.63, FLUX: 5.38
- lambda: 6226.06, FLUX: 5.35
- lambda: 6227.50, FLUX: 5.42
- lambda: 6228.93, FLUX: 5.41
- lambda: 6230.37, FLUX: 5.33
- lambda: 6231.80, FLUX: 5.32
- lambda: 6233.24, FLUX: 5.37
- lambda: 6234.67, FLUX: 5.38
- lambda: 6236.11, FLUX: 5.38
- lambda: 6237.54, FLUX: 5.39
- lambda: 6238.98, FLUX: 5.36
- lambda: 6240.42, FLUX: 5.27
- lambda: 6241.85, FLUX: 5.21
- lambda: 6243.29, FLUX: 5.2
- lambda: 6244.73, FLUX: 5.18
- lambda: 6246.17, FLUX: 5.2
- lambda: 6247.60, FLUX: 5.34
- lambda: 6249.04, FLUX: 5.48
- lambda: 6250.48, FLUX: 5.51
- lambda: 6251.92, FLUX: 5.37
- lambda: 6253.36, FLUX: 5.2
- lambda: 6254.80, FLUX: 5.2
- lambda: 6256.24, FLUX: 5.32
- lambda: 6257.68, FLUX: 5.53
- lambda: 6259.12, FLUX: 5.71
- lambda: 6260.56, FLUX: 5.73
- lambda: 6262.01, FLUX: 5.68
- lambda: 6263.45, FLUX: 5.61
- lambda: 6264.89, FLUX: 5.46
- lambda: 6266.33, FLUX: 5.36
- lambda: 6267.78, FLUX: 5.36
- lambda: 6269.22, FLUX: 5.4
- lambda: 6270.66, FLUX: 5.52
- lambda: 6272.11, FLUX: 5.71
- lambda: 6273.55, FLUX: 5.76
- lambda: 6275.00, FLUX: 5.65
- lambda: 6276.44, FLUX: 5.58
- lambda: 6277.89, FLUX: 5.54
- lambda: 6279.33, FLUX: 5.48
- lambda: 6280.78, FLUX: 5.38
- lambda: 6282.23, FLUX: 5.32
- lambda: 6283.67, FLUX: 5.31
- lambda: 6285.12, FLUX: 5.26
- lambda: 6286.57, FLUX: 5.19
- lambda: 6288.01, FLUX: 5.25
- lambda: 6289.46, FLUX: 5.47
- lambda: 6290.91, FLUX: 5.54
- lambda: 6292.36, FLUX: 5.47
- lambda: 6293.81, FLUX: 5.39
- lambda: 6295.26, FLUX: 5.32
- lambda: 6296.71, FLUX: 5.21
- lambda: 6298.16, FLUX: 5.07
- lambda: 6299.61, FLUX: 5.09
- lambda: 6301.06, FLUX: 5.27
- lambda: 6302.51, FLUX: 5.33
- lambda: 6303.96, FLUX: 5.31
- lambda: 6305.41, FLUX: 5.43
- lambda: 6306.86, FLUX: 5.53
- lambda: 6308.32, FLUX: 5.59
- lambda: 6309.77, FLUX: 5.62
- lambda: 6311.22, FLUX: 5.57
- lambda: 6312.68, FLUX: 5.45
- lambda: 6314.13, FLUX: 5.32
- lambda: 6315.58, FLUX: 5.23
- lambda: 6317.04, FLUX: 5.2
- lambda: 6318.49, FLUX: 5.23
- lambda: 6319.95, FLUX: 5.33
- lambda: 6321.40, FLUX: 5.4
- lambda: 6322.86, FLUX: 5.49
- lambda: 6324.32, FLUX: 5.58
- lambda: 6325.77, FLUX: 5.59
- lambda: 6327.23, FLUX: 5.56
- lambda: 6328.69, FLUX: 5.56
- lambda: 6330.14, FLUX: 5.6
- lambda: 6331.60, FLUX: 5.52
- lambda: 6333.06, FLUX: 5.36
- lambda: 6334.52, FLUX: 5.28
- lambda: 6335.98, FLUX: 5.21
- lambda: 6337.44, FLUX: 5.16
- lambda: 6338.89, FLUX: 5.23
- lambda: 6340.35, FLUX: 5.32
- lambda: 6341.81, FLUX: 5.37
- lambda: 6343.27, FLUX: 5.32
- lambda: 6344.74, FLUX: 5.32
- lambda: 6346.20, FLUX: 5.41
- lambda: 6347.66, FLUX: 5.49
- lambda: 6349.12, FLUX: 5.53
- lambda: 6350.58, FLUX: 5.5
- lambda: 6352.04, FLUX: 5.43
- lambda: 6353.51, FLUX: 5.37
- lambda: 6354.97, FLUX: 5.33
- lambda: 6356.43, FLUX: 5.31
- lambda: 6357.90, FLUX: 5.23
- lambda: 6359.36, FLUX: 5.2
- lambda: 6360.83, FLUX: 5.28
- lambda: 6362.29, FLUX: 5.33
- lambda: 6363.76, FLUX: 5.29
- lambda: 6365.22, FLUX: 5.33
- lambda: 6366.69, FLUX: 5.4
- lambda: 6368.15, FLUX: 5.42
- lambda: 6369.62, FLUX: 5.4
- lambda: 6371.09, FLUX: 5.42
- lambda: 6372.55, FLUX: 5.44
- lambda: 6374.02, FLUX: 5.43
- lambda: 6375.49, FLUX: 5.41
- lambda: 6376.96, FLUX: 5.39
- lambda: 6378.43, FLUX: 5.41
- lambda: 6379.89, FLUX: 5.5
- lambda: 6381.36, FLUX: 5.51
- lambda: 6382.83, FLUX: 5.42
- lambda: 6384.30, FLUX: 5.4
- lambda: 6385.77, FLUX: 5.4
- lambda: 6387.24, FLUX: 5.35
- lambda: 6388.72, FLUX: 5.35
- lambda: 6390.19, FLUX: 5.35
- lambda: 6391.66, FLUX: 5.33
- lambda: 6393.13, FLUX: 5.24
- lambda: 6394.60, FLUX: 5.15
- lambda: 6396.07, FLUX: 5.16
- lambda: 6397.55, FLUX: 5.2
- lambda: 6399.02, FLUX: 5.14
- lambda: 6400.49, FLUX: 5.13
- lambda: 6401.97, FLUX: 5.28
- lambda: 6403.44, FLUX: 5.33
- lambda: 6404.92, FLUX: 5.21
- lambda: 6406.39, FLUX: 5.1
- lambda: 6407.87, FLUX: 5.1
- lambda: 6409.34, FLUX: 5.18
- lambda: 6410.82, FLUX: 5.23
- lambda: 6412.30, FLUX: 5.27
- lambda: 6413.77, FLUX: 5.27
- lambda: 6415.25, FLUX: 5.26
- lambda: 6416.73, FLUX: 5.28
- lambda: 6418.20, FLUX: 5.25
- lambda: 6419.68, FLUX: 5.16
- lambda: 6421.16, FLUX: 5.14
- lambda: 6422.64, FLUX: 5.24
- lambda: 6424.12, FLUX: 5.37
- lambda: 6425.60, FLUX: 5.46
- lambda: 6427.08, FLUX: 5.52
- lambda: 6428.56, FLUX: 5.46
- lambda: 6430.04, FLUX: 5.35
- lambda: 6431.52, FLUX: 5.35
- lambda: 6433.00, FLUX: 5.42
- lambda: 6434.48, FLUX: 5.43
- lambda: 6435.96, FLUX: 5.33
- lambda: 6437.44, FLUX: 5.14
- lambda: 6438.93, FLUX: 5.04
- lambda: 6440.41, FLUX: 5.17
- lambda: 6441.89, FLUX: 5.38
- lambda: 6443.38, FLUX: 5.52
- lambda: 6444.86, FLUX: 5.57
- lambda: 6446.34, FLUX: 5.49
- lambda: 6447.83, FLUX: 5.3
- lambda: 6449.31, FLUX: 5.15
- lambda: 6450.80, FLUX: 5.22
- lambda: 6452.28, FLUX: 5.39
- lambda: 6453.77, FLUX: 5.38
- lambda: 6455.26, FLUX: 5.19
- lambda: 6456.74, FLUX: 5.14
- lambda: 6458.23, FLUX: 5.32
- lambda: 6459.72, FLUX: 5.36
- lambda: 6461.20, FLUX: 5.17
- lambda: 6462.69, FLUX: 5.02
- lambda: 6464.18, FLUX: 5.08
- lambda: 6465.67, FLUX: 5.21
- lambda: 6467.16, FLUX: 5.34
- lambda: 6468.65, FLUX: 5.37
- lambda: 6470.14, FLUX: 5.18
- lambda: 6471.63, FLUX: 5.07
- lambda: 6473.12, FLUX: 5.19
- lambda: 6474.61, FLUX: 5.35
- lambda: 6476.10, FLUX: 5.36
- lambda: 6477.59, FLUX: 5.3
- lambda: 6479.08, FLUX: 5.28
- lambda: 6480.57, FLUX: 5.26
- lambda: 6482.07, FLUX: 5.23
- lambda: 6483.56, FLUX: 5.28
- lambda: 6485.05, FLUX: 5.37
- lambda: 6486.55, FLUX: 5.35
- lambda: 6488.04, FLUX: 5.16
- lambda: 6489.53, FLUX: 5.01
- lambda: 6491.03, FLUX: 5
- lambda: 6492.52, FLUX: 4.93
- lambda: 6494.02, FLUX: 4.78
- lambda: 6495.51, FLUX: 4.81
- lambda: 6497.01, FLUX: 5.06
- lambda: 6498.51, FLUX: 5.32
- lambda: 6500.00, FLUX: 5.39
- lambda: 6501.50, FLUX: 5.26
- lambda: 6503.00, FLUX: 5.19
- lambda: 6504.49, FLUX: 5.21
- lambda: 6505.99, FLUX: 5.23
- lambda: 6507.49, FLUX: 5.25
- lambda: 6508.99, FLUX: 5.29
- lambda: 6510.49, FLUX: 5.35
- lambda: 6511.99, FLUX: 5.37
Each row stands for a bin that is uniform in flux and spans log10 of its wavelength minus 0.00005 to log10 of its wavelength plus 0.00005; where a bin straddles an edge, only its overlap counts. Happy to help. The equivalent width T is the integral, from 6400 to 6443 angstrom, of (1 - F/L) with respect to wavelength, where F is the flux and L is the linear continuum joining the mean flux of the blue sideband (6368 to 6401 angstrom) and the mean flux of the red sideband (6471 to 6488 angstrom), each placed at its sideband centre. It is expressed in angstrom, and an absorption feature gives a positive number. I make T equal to 0.4 angstrom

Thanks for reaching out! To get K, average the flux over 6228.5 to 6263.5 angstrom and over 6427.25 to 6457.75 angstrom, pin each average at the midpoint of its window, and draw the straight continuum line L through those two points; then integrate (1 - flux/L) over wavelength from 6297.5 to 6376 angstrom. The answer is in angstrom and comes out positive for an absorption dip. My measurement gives -0.3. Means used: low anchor 5.38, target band 5.38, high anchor 5.33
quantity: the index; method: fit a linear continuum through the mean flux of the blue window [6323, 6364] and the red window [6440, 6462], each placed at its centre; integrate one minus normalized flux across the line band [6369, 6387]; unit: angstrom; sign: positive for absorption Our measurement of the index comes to -0.2 angstrom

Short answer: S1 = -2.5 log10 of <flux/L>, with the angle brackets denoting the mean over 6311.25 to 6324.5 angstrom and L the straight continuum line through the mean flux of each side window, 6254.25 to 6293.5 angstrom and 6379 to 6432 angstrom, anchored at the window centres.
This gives 0.01 mag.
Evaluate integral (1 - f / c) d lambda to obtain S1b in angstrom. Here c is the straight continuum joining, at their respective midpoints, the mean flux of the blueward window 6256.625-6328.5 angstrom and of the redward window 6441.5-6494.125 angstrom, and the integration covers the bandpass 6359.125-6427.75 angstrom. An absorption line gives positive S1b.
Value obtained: 0.2 angstrom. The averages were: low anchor 5.44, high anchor 5.25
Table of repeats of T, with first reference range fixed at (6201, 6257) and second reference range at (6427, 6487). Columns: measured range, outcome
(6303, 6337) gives -0.5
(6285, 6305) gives 0.2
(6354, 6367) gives 0.1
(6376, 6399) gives -0.1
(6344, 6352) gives -0.2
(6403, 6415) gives 0.2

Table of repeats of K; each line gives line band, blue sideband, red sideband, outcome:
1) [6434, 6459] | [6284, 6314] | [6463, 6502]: -0.4 angstrom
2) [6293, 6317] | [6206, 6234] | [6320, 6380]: 0.2 angstrom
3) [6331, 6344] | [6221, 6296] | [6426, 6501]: 0.1 angstrom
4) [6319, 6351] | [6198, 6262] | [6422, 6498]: -0.4 angstrom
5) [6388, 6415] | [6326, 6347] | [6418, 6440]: 0.5 angstrom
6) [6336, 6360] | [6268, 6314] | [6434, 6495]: 0.1 angstrom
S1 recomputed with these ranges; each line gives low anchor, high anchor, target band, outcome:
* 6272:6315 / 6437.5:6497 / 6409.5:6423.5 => 0.009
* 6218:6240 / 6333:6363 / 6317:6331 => -0.024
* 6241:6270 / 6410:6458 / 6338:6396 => -0.004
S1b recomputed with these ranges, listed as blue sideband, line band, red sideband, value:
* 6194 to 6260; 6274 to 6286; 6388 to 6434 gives -0.17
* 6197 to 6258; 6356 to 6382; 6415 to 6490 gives -0.23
